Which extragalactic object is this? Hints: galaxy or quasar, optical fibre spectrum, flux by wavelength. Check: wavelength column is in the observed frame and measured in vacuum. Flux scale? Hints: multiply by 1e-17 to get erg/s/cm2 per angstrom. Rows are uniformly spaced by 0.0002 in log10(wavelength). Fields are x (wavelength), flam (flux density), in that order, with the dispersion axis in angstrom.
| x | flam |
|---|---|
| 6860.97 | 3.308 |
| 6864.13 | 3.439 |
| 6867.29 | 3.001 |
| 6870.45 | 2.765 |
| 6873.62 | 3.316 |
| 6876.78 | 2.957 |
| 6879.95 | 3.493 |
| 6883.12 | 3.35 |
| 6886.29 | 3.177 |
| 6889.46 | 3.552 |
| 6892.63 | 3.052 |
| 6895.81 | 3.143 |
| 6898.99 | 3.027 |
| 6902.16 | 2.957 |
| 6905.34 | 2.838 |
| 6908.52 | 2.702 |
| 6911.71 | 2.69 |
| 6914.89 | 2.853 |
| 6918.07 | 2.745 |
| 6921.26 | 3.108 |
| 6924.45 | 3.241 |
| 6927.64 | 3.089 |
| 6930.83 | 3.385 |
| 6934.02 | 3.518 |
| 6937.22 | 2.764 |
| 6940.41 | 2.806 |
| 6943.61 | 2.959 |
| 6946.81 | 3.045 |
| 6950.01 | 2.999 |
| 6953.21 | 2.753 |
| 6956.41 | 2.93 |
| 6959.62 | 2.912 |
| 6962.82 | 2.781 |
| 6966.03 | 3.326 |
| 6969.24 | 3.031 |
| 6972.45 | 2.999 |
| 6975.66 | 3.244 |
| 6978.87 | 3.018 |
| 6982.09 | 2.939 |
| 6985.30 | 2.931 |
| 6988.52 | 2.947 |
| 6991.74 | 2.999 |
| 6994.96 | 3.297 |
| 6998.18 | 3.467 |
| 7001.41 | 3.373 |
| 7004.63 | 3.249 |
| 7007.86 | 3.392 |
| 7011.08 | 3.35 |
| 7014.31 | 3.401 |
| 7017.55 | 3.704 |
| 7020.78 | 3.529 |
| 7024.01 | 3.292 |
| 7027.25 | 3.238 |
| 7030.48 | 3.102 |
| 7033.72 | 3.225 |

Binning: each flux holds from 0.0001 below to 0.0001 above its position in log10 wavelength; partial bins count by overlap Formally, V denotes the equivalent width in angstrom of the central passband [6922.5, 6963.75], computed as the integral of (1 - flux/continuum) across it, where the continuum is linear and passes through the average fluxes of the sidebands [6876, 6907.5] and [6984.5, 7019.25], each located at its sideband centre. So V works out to 2.5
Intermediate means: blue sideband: 3.15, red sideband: 3.29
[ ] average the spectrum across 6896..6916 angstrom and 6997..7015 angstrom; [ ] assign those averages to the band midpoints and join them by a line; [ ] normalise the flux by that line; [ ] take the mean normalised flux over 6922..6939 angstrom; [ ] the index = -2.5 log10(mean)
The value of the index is -0.071 mag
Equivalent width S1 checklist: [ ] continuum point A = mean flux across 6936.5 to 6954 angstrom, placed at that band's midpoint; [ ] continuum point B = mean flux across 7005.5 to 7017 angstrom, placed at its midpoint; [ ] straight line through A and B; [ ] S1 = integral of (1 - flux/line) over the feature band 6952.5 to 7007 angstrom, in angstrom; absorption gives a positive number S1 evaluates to 1.4 angstrom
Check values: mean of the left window 2.9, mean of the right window 3.4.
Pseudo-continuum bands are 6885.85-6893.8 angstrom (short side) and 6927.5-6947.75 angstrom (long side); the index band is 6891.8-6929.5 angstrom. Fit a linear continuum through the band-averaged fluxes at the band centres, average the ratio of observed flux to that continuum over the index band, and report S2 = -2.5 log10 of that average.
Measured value 0.09 mag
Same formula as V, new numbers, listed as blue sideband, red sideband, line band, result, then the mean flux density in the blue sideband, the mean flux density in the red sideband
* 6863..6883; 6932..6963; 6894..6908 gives 0.55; 3.17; 2.96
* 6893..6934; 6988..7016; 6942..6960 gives 1.10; 3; 3.29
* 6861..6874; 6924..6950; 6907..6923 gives 1.44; 3.13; 3.09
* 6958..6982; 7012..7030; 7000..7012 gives -0.15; 3.04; 3.41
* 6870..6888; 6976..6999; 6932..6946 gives 0.50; 3.2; 3.08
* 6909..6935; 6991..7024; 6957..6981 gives 1.46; 3.05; 3.38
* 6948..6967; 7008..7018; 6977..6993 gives 1.10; 2.94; 3.45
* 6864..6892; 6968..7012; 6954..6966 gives 0.94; 3.21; 3.16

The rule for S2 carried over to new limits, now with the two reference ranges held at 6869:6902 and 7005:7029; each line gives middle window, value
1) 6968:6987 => 0.11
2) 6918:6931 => 0.04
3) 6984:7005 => 0.06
